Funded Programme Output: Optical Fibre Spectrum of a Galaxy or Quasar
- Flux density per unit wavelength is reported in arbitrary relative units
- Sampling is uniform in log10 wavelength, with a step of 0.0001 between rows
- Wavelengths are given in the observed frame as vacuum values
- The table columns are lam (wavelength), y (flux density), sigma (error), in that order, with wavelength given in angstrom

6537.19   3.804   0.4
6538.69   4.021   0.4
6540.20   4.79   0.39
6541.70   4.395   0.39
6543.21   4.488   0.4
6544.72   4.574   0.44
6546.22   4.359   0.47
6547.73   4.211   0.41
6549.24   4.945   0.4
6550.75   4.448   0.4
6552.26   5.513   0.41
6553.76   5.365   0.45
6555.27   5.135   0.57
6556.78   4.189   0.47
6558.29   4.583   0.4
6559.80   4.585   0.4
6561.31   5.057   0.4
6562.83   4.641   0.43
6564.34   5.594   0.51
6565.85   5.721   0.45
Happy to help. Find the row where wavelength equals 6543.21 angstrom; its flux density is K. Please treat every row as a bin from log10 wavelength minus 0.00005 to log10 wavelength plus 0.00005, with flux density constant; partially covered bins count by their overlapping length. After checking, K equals 4.488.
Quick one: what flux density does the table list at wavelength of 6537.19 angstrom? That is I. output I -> 3.804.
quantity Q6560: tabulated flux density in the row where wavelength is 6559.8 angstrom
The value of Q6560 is 4.585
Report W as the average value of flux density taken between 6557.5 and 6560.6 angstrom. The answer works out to 4.59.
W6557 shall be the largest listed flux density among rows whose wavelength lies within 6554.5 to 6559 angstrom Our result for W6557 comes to 5.135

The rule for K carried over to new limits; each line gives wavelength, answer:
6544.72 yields 4.574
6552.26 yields 5.513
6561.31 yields 5.057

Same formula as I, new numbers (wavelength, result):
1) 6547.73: 4.211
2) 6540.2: 4.79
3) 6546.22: 4.359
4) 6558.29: 4.583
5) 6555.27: 5.135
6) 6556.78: 4.189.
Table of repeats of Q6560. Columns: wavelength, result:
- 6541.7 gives 4.395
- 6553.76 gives 5.365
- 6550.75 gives 4.448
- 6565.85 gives 5.721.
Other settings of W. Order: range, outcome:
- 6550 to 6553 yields 4.98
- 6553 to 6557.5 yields 4.91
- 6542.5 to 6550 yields 4.51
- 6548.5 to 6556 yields 5.08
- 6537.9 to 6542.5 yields 4.4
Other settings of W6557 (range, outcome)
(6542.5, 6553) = 5.513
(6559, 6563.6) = 5.057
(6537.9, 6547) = 4.79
